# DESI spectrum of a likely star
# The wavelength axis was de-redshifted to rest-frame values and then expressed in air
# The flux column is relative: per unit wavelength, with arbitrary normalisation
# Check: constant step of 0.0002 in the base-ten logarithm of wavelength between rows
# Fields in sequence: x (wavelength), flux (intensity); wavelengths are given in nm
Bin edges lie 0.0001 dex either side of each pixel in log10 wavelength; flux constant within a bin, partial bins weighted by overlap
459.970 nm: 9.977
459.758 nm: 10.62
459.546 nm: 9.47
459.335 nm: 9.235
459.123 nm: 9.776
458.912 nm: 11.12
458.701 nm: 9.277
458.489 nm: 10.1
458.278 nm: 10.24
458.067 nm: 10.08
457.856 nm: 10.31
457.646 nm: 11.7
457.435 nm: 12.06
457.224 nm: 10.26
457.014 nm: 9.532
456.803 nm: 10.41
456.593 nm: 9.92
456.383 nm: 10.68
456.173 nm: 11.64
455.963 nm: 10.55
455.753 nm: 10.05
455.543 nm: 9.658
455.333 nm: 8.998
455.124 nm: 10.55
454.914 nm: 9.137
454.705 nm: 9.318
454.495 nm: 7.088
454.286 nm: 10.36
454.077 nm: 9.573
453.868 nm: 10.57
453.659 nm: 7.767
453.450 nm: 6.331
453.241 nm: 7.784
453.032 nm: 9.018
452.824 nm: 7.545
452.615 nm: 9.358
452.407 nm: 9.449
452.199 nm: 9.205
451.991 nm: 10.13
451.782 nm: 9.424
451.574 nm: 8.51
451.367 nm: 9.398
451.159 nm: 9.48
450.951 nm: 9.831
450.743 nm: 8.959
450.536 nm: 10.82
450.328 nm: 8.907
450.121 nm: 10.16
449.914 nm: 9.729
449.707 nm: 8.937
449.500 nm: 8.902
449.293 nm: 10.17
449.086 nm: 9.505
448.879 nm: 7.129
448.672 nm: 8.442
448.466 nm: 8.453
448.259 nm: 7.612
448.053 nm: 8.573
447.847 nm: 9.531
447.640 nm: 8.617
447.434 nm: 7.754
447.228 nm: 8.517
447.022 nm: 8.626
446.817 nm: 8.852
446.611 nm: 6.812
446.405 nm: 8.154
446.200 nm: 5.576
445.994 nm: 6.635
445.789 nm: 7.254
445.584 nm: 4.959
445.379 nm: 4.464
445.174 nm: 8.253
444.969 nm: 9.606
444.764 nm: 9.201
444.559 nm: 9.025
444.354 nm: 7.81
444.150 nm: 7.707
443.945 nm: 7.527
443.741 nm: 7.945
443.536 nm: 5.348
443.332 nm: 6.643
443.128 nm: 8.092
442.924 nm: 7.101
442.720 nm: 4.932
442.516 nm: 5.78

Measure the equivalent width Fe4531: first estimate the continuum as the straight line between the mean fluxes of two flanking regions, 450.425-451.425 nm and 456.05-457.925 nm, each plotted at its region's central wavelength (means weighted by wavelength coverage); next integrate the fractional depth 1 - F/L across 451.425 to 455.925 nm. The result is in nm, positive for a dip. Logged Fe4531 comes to 0.49 nm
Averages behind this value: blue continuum 9.7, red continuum 10.7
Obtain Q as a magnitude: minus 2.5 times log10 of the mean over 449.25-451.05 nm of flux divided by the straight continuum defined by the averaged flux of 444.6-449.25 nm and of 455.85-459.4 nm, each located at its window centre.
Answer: -0.11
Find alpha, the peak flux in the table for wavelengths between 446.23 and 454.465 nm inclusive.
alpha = 10.82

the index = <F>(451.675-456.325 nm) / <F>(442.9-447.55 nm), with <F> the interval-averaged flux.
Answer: 1.24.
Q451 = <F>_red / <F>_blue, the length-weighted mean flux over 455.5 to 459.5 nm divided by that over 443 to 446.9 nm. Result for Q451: 1.4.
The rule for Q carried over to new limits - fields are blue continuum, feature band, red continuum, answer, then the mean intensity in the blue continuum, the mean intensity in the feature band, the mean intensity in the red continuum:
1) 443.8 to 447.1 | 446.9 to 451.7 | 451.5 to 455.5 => -0.10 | 7.53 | 8.99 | 8.97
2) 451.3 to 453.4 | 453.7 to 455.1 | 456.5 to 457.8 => 0.04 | 8.91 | 9.34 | 10.6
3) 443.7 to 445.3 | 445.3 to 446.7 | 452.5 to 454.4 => 0.31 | 8.34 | 6.29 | 8.7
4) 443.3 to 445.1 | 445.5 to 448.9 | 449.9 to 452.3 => 0.12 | 7.92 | 7.77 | 9.54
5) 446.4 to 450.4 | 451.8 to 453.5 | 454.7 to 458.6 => 0.09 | 8.68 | 8.71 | 10.3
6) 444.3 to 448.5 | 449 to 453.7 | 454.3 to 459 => -0.03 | 7.81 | 9.12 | 10.1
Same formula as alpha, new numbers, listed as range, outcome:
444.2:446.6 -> 9.606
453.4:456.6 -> 11.64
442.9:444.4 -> 8.092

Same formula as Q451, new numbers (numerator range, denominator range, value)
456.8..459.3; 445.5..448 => 1.36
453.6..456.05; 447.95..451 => 1.05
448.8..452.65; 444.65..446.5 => 1.32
